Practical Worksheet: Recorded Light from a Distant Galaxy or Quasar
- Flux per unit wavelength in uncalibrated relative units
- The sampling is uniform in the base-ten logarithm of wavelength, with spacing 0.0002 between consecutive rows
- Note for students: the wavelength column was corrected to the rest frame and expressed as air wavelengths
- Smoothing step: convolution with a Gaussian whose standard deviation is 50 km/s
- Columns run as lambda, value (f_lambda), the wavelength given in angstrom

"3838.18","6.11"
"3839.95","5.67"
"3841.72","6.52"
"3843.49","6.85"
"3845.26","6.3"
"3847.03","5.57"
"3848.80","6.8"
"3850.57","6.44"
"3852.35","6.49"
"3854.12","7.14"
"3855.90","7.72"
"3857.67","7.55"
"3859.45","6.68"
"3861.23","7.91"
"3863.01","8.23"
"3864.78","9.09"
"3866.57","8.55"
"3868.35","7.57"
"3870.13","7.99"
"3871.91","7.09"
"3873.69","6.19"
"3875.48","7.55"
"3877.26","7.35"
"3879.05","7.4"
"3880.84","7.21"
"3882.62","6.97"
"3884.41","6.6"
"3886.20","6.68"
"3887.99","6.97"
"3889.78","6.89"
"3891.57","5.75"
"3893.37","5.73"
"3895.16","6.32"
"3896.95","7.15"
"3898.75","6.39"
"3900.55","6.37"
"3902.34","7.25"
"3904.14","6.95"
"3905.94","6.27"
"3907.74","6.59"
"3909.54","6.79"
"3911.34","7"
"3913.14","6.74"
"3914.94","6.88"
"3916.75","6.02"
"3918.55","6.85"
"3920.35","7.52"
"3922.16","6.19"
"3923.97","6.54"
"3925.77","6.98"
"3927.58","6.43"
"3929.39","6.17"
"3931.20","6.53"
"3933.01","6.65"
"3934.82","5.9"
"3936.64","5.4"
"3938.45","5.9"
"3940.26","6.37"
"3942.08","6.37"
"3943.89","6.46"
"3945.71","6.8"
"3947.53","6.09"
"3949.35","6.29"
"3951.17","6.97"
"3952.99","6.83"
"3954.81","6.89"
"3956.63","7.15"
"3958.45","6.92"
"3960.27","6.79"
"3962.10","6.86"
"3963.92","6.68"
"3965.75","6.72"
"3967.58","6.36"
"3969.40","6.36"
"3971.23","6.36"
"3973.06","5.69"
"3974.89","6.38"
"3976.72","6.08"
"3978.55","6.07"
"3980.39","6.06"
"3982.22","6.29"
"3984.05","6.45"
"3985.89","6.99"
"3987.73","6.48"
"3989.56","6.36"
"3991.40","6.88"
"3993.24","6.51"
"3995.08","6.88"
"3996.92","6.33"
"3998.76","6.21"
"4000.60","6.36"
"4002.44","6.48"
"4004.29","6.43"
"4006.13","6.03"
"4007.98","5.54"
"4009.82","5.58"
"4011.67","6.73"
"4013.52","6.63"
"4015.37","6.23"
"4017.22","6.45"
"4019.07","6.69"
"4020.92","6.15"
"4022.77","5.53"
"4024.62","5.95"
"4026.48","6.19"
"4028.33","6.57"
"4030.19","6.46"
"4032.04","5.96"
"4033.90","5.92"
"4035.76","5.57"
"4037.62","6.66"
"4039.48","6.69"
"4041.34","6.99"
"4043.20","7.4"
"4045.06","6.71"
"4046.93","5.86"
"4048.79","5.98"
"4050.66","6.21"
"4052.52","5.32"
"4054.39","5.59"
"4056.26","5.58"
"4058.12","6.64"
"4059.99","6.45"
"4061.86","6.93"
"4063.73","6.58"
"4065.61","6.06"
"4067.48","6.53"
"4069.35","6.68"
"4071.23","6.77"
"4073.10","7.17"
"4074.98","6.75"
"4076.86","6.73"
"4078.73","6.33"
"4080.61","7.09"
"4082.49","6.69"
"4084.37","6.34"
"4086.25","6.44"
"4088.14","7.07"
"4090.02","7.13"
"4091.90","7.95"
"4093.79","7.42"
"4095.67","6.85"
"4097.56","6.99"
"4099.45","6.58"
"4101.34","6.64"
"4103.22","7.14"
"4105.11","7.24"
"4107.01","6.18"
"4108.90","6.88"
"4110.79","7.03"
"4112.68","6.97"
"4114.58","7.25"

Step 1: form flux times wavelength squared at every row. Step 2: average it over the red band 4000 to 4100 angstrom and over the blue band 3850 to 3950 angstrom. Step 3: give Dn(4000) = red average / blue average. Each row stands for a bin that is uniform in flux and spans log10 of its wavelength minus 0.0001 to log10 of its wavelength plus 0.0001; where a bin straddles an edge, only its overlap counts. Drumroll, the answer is 1.0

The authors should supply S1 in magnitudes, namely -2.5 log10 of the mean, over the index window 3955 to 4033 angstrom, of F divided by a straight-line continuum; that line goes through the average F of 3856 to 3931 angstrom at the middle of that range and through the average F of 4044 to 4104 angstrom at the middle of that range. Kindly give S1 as 0.06 mag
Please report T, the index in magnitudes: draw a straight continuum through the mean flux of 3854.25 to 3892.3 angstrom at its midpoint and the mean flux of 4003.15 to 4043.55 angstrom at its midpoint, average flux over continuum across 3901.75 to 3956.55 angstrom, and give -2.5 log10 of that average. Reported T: 0.06 mag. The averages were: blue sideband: 7.33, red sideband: 6.27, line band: 6.56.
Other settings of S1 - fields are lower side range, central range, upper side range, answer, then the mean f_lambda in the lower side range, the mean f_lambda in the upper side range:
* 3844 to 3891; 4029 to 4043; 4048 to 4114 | 0.06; 7.18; 6.66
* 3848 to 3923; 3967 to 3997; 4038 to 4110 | 0.07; 7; 6.65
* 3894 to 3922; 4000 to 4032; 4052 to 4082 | 0.05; 6.72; 6.47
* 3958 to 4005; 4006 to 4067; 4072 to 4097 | 0.08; 6.46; 6.92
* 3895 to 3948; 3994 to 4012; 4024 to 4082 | 0.04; 6.53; 6.4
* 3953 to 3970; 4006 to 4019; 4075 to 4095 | 0.10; 6.76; 6.91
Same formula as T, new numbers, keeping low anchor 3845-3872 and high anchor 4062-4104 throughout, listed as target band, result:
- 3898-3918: 0.09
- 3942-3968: 0.07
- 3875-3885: 0.02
